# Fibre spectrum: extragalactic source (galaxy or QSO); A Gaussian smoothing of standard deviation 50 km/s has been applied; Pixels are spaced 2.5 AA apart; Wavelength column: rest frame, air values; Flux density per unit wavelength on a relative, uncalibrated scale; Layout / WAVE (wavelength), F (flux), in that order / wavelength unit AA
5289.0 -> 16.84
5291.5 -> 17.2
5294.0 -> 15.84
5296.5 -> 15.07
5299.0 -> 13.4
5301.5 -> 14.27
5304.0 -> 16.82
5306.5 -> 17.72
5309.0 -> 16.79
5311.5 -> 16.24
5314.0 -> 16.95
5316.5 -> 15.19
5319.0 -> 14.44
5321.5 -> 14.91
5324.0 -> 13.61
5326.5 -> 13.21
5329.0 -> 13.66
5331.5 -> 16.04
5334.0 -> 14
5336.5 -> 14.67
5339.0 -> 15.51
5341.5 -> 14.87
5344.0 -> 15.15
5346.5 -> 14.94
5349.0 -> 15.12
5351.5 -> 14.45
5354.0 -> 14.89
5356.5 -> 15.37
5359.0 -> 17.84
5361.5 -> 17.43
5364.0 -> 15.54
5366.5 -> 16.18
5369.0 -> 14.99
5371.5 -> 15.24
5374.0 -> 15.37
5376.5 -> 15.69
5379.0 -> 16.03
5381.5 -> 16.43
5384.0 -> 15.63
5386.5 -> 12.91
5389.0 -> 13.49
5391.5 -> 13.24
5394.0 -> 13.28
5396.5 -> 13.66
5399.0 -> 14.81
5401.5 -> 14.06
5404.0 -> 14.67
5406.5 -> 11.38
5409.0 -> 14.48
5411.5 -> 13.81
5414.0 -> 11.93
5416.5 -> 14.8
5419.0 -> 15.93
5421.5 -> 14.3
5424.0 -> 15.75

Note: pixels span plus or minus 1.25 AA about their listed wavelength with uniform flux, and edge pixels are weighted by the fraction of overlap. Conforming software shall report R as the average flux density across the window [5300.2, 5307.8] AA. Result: 16.3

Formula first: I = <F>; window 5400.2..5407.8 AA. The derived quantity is 13.4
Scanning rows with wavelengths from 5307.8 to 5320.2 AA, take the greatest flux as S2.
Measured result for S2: 16.95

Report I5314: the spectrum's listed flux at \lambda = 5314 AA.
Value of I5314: 16.95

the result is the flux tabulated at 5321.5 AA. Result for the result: 14.91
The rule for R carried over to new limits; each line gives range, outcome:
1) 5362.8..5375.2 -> 15.5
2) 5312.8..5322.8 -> 15.4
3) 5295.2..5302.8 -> 14.3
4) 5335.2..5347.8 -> 15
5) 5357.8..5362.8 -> 17.6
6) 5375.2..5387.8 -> 15.3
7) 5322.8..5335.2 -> 14.1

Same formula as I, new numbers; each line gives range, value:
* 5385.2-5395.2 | 13.2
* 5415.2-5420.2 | 15.3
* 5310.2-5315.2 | 16.6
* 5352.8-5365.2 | 16.2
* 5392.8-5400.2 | 13.9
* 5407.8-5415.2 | 13.4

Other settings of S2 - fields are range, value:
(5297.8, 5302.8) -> 14.27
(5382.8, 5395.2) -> 15.63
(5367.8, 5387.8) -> 16.43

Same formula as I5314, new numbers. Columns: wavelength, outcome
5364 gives 15.54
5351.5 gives 14.45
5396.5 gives 13.66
